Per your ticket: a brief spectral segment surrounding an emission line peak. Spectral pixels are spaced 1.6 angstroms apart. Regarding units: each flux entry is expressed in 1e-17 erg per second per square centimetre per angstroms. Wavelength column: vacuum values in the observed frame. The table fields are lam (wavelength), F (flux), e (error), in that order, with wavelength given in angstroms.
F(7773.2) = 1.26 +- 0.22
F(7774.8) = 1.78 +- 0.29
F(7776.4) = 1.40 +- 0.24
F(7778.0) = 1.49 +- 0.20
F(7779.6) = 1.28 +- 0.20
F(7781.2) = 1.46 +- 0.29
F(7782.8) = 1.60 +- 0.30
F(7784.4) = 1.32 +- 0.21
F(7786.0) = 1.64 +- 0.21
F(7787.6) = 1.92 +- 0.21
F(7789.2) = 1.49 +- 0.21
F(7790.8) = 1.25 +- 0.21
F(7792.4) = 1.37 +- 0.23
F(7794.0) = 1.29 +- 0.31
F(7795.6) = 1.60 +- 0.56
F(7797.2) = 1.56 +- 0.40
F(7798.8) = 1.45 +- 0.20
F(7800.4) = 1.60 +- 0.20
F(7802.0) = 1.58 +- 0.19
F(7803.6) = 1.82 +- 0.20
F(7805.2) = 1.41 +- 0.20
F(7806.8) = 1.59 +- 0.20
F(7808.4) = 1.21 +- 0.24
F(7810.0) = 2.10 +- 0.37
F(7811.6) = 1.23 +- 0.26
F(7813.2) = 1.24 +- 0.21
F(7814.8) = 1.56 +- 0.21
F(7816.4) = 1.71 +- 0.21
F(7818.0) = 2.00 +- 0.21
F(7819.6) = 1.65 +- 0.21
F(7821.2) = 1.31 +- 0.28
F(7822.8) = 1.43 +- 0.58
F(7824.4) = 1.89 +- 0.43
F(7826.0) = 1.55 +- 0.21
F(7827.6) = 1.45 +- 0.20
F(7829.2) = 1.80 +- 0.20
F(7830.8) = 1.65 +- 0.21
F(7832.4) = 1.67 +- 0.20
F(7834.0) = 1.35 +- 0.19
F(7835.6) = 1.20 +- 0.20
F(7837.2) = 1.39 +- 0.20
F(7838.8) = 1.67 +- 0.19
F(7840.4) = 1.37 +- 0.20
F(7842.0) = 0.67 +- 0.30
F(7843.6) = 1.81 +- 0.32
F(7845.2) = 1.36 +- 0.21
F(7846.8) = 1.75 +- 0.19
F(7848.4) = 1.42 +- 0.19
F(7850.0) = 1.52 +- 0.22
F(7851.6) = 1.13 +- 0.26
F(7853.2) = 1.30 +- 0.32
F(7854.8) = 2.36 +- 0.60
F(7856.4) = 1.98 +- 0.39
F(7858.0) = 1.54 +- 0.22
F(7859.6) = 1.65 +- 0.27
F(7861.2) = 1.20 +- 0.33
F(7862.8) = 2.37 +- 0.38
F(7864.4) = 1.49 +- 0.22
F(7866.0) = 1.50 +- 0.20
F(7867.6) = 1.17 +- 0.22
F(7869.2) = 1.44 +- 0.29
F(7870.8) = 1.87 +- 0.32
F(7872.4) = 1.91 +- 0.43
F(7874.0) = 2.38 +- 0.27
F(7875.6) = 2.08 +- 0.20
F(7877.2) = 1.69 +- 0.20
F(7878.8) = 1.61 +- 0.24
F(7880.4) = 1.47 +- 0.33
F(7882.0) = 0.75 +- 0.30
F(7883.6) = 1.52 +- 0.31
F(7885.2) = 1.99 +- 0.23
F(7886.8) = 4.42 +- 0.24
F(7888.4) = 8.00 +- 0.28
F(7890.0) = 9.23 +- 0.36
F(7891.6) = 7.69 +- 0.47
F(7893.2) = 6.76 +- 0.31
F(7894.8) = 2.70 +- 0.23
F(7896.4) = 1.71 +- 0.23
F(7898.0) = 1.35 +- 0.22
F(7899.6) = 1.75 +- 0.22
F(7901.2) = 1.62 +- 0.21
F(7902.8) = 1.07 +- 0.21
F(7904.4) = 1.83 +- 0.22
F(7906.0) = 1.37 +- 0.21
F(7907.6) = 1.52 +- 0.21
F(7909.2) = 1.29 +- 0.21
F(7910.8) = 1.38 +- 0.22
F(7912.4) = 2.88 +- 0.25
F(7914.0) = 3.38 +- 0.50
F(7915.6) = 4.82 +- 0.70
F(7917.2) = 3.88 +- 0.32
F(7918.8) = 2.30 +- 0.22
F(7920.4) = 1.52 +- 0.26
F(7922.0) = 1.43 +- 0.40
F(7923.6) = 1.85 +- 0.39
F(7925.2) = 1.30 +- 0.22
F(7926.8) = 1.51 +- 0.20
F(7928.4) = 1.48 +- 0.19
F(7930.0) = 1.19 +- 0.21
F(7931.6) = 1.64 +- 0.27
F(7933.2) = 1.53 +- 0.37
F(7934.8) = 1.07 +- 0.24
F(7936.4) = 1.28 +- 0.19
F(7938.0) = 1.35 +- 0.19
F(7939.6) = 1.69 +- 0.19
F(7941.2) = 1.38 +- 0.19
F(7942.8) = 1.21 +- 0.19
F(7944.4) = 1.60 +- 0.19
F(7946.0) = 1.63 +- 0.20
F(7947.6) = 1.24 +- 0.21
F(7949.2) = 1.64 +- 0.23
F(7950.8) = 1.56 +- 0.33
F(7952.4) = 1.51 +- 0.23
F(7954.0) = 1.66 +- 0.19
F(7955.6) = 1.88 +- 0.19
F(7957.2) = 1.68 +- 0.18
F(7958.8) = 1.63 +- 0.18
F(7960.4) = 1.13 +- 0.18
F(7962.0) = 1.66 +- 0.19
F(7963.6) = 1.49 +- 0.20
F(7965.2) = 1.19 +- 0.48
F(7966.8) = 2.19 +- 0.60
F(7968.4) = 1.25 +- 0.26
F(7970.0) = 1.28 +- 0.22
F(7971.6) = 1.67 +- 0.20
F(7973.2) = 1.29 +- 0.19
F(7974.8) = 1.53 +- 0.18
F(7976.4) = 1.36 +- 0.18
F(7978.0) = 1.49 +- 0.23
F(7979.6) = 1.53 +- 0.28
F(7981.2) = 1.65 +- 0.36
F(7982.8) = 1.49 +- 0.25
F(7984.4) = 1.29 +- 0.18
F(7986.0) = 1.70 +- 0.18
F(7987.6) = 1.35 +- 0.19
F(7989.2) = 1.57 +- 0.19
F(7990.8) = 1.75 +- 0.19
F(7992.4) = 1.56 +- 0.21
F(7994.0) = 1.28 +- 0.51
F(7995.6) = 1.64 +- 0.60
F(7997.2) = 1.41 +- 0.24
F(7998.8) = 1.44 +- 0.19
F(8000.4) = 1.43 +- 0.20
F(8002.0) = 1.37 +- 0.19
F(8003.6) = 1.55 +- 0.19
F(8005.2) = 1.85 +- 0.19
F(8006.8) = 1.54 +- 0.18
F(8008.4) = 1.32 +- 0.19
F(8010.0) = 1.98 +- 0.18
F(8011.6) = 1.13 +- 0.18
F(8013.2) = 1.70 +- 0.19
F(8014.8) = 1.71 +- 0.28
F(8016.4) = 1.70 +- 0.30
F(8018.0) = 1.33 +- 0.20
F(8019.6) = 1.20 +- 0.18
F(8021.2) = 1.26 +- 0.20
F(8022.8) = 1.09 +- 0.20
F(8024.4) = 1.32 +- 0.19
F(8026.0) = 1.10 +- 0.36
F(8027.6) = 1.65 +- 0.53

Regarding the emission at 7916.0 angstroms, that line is [N II] 6583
